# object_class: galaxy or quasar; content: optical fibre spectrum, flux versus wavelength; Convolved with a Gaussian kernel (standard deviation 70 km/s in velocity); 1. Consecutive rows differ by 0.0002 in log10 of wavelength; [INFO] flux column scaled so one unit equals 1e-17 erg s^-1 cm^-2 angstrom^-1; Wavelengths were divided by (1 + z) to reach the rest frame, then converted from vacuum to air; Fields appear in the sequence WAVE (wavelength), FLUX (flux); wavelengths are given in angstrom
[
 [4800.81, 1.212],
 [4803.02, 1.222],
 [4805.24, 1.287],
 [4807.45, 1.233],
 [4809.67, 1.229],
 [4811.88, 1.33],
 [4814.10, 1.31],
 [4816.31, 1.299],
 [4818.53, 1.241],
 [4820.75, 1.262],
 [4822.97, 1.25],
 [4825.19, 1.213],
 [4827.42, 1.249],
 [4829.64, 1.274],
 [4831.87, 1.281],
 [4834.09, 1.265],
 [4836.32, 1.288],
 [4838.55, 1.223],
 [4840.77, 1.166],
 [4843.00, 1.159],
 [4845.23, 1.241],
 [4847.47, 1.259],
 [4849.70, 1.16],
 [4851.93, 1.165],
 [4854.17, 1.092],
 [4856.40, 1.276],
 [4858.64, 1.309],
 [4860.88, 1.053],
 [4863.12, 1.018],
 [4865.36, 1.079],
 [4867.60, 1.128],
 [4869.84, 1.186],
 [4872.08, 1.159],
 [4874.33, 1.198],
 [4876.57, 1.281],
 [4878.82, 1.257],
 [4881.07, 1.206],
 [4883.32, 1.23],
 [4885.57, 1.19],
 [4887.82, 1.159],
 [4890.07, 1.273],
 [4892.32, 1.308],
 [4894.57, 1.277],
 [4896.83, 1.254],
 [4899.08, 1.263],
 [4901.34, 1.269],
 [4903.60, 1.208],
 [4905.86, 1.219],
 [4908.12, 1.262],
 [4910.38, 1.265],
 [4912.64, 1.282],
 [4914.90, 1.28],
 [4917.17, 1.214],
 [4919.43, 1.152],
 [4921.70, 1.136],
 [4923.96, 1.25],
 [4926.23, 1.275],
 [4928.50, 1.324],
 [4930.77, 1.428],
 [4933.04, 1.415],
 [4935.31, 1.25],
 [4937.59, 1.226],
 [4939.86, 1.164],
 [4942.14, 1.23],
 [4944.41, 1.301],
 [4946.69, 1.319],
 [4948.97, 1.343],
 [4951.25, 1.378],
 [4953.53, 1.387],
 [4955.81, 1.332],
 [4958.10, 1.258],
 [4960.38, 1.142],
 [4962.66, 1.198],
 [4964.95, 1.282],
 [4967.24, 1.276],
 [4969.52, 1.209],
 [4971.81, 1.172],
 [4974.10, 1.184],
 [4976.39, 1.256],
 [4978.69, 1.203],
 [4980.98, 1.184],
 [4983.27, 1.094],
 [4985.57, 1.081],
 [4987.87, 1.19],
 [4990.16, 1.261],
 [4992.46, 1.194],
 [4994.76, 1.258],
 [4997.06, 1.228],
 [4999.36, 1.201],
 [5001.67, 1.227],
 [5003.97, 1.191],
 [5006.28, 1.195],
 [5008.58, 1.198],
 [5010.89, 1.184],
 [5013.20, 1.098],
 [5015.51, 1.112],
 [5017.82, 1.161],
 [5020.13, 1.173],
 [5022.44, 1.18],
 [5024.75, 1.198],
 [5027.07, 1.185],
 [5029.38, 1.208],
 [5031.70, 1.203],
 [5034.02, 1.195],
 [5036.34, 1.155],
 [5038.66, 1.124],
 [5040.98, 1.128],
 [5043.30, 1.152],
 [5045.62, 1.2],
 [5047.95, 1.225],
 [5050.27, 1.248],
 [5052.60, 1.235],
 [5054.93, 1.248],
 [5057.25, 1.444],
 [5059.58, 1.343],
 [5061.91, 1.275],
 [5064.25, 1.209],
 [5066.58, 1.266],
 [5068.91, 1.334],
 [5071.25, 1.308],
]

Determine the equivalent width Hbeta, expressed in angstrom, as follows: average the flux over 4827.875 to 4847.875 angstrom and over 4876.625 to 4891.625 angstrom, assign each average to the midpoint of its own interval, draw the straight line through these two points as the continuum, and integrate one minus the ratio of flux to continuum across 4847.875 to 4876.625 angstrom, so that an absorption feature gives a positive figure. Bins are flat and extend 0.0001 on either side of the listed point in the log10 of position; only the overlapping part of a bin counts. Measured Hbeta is 1.7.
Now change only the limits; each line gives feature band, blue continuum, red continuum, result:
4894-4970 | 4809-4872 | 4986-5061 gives -3.69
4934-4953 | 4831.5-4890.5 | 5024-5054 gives -1.43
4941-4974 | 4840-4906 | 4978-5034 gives -2.23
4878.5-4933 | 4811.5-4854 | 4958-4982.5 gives -1.25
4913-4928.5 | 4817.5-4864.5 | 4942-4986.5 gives 0.03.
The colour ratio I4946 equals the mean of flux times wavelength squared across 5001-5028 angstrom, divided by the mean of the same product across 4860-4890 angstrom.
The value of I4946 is 1.06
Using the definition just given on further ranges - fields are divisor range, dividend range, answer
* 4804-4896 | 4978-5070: 1.06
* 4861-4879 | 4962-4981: 1.10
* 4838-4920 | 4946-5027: 1.05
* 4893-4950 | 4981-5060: 0.98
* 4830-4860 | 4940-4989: 1.06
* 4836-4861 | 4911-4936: 1.09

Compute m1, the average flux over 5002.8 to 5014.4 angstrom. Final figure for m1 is 1.17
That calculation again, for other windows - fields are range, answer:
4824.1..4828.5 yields 1.23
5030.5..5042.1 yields 1.16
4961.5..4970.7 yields 1.24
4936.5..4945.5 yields 1.23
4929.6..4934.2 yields 1.42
